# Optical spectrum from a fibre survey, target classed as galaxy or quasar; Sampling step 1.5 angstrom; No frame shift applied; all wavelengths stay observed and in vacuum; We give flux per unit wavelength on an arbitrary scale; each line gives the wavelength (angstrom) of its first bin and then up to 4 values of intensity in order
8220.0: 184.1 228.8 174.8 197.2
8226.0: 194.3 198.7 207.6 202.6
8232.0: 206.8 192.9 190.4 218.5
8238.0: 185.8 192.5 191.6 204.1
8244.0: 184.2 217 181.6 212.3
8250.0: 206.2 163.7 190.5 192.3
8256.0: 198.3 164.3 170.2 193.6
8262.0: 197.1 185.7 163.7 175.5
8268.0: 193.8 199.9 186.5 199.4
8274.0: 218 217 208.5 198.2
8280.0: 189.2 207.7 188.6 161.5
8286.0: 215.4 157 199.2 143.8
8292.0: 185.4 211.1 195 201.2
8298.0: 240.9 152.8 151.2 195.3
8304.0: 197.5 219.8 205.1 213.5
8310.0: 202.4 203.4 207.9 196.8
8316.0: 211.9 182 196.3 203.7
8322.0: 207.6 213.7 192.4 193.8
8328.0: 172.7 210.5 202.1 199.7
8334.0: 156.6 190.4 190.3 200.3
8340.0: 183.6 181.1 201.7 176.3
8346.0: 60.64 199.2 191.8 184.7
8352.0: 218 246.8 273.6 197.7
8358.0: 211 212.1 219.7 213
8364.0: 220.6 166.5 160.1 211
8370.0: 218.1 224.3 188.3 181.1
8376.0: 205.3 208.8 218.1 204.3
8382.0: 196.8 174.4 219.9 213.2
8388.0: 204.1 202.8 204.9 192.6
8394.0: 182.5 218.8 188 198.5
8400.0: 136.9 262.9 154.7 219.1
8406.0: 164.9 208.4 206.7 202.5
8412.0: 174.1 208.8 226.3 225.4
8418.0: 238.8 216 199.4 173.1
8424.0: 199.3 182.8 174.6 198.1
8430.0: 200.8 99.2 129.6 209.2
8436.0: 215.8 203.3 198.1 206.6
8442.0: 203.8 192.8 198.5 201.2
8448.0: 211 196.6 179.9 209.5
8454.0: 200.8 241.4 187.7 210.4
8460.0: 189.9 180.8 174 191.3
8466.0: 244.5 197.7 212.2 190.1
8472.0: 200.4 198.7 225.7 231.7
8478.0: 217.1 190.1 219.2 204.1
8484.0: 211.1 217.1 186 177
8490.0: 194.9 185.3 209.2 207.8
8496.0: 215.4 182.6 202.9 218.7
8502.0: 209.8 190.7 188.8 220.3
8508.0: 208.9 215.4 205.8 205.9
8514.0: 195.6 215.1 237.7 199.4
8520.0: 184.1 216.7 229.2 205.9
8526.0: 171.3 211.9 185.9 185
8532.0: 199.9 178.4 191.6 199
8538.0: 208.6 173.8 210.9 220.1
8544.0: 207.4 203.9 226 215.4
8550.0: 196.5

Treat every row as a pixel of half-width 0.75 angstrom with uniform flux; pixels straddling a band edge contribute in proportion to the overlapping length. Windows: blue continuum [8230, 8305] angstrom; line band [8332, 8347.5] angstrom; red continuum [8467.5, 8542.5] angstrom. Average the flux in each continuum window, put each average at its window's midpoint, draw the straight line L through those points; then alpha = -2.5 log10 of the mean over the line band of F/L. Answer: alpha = 0.12 mag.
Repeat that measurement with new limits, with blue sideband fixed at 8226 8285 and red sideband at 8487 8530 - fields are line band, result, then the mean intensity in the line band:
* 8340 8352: 0.13 mag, 175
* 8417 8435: 0.08 mag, 185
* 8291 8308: 0.00 mag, 195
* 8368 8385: -0.03 mag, 203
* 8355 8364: -0.10 mag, 217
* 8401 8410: -0.01 mag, 201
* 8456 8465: 0.06 mag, 190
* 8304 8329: -0.03 mag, 201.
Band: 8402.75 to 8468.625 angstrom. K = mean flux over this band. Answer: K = 197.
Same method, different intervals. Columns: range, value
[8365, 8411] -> 198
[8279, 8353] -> 191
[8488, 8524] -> 205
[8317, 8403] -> 198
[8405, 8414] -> 195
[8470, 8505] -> 203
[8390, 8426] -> 200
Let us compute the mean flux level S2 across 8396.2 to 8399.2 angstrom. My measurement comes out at 194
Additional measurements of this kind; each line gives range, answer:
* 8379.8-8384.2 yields 192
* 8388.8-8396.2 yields 200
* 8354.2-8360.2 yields 224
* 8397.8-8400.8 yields 169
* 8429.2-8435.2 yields 160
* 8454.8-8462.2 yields 202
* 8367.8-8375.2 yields 205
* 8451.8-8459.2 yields 210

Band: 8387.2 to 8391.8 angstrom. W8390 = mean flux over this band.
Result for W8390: 204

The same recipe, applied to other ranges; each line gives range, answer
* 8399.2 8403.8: 185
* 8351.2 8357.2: 234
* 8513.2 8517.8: 216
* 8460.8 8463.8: 178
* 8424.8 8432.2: 172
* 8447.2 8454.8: 200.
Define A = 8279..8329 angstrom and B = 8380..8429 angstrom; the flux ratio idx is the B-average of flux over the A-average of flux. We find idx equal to 1.02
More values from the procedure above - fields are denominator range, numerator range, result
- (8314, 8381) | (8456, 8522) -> 1.03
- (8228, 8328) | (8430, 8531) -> 1.03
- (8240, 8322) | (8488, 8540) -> 1.04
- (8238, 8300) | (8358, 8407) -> 1.04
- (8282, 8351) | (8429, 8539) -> 1.05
